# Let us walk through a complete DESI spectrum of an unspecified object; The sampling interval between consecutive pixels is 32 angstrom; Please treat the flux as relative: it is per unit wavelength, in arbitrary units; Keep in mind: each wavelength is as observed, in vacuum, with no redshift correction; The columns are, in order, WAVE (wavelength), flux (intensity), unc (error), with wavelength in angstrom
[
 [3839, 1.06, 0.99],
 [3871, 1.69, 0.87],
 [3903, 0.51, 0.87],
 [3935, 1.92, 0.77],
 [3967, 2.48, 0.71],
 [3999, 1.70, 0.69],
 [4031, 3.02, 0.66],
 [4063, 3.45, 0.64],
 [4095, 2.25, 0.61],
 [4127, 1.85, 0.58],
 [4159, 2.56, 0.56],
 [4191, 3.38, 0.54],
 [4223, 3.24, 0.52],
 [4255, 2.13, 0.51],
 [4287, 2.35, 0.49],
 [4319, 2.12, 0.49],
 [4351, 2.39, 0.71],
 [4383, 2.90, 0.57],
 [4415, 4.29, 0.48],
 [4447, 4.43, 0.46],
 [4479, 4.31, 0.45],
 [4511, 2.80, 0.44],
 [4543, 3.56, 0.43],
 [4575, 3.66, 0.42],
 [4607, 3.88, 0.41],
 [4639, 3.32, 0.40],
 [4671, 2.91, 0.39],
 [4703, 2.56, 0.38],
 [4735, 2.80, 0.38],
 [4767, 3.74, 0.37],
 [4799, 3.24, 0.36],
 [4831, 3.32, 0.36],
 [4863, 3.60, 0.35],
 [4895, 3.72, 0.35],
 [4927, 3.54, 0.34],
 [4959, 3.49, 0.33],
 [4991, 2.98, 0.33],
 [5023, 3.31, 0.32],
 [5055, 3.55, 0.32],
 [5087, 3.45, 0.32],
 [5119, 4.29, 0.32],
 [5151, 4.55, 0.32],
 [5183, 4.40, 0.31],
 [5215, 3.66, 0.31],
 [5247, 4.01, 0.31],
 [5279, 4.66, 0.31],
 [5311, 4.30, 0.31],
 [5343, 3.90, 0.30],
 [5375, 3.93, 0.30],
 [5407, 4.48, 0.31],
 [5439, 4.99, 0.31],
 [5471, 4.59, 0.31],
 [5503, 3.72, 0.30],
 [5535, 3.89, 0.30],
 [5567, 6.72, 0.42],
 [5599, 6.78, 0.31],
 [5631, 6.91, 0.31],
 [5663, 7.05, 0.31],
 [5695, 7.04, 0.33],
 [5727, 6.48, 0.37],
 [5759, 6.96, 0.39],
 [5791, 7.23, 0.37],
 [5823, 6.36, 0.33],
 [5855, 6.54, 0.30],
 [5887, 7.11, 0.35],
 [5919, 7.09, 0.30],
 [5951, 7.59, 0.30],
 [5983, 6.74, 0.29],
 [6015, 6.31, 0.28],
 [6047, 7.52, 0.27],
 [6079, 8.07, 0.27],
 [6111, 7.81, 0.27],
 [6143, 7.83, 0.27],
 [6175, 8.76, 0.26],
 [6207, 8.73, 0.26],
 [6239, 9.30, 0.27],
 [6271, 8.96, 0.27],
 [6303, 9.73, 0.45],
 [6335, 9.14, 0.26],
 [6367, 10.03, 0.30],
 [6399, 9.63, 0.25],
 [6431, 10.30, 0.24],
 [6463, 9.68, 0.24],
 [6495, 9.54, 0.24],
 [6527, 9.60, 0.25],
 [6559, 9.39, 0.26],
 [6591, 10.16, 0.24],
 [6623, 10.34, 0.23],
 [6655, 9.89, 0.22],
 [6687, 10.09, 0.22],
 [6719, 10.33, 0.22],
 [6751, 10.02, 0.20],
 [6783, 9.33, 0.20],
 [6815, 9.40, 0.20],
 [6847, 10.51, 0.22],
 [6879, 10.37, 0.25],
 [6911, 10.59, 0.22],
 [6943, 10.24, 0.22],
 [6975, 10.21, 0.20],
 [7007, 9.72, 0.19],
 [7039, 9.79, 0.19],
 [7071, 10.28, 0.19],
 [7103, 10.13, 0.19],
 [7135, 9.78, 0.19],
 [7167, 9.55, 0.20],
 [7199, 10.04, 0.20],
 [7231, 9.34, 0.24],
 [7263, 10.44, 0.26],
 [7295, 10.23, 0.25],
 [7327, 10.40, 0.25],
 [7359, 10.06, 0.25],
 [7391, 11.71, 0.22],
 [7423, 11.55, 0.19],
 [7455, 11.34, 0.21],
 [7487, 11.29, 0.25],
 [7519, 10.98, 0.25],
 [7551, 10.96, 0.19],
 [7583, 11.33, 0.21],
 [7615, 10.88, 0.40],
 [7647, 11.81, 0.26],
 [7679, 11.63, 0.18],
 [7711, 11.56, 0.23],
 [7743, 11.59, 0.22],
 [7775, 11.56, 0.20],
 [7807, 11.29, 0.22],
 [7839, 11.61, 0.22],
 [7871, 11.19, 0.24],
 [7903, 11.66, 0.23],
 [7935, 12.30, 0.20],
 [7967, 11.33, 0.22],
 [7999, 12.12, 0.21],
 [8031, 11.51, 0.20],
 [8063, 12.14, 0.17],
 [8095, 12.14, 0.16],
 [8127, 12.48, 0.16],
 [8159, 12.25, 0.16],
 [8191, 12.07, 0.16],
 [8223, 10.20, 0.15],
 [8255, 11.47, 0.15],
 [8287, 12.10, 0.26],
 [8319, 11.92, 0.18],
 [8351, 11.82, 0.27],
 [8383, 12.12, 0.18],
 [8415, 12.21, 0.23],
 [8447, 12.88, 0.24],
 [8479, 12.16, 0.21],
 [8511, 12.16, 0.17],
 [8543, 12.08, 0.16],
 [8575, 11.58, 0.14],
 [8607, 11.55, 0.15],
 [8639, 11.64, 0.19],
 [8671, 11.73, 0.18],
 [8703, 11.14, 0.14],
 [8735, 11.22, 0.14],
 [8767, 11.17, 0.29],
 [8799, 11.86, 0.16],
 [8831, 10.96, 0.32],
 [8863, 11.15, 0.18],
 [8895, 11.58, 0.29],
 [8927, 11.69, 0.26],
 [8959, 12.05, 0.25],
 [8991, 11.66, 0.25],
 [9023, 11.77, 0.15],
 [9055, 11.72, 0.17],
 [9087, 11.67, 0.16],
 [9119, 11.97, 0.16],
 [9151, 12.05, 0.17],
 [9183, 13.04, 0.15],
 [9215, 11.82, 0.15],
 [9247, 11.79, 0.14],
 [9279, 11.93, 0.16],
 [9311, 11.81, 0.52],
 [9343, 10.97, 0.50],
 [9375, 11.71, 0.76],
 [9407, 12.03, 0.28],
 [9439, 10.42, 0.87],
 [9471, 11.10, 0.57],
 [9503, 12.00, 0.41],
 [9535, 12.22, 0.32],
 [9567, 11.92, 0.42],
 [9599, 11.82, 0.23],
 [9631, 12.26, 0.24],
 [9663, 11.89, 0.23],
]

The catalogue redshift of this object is 0.40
